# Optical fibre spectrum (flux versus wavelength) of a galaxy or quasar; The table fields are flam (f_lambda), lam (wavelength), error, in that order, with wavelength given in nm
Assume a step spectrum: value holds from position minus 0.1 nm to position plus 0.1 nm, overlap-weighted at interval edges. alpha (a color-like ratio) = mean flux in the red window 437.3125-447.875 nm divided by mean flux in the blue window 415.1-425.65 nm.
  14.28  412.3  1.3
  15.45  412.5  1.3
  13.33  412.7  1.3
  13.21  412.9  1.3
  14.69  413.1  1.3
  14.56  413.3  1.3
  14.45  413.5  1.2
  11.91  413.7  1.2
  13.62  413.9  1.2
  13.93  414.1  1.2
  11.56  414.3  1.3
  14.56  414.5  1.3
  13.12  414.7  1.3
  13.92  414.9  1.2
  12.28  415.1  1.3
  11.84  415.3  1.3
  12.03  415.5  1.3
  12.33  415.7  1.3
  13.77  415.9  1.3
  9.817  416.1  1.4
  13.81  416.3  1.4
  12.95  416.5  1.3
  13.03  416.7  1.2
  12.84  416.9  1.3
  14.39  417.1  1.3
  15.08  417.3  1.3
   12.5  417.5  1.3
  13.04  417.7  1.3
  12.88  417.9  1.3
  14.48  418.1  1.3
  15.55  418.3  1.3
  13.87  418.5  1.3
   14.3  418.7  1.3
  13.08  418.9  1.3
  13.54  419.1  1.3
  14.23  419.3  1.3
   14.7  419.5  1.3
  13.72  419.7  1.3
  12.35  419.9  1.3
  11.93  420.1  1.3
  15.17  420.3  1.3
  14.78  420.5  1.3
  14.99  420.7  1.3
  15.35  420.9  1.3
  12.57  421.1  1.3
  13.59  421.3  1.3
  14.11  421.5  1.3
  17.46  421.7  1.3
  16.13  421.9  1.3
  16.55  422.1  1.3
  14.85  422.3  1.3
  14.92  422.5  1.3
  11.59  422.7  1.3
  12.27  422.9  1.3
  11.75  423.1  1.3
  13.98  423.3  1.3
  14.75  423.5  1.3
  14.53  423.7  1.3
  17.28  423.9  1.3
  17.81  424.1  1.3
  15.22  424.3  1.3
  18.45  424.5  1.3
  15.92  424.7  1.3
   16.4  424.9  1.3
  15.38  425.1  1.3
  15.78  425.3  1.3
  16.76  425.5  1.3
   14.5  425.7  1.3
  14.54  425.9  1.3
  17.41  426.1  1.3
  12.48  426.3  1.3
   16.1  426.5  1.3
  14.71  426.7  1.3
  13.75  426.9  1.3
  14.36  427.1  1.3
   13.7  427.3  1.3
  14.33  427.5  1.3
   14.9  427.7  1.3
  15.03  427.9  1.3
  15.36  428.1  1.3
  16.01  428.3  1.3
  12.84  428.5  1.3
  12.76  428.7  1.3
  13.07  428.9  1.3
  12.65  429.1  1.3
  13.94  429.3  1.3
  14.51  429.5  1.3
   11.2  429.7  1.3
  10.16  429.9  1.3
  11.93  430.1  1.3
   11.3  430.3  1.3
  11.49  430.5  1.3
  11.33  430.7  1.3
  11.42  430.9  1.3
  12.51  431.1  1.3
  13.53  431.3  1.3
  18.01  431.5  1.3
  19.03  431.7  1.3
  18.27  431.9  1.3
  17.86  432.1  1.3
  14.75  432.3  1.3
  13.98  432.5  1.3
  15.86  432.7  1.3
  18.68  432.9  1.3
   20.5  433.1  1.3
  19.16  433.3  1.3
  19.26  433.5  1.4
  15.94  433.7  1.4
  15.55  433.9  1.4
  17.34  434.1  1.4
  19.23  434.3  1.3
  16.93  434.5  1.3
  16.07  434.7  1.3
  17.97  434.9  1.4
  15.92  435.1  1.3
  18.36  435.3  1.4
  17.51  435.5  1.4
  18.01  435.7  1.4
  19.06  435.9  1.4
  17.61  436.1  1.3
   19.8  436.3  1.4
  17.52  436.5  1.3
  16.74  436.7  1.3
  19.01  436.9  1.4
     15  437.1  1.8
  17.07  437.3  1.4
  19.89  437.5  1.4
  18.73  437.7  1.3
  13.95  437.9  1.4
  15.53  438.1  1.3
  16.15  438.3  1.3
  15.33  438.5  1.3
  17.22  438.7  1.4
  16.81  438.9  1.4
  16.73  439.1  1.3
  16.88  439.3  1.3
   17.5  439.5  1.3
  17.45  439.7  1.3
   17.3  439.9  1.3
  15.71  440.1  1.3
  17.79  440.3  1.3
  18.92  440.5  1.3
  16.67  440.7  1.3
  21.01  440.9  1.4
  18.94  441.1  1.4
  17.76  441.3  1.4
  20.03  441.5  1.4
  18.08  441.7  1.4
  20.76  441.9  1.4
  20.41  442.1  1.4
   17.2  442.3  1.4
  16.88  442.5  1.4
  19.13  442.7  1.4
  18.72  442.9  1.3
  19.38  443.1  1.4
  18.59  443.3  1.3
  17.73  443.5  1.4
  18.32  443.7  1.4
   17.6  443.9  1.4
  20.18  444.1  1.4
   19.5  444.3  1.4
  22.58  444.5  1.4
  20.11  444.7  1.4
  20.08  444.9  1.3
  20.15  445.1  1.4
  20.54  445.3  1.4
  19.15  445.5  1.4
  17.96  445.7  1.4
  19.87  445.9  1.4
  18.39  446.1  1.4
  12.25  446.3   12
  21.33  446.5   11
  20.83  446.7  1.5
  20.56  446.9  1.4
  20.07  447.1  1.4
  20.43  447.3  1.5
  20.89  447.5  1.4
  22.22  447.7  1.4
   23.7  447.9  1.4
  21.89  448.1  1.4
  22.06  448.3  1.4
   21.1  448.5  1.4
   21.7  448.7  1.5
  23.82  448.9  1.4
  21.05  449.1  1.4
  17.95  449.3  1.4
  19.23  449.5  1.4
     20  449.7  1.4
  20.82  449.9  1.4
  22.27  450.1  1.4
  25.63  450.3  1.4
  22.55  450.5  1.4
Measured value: 1.31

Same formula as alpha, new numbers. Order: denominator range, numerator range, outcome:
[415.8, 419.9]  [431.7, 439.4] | 1.28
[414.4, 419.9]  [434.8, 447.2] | 1.37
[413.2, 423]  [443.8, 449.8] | 1.48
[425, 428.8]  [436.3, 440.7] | 1.16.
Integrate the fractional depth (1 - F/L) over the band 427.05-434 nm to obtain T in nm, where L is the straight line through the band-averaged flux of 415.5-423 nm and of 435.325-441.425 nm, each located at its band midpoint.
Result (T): 0.556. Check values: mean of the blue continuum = 13.8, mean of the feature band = 14.7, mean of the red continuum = 17.5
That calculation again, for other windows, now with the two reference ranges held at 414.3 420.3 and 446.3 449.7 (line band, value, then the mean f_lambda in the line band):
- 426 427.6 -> 0.107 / 14.6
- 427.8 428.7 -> 0.080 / 14.6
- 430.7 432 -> 0.128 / 15.1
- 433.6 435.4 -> 0.053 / 17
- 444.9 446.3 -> 0.096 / 18.9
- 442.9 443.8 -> 0.055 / 18.5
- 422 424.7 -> -0.026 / 15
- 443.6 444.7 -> 0.014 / 19.7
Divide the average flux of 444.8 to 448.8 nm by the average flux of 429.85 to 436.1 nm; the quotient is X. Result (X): 1.3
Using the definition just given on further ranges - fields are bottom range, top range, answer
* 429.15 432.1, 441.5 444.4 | 1.38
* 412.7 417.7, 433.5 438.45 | 1.31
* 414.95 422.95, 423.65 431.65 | 1.05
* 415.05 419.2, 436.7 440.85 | 1.29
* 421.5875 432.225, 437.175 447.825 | 1.27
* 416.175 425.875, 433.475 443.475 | 1.22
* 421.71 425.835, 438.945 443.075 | 1.19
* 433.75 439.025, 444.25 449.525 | 1.18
